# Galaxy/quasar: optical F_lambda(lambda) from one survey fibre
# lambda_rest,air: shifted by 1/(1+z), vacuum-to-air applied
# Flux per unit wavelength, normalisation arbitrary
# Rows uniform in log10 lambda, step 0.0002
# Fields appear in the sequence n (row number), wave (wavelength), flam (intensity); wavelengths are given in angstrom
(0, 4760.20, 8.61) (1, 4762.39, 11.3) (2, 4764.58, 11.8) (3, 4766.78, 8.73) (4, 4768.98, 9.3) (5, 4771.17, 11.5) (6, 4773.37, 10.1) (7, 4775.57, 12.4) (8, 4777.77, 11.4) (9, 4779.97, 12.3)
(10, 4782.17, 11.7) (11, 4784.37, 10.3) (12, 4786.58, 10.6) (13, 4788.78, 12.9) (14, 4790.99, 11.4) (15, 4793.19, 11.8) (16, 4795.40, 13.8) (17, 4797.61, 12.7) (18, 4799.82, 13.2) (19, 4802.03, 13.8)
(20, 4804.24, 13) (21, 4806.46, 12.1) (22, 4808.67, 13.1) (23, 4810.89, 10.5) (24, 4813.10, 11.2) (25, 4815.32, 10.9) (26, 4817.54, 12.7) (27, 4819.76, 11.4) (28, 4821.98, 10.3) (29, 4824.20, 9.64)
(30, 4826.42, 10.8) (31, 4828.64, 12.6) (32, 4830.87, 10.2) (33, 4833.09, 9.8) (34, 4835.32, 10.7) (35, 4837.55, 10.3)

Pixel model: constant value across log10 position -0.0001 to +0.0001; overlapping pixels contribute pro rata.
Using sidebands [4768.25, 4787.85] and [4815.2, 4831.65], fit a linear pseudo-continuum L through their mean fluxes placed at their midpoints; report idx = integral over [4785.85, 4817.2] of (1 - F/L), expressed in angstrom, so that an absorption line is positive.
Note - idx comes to -3.2 angstrom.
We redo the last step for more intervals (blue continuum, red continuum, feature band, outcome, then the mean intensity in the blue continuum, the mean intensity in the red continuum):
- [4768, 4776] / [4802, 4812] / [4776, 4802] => -1.3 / 10.7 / 12.4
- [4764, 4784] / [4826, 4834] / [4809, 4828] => -0.3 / 11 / 10.9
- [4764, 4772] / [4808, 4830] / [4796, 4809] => -2.5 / 10.2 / 11.3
